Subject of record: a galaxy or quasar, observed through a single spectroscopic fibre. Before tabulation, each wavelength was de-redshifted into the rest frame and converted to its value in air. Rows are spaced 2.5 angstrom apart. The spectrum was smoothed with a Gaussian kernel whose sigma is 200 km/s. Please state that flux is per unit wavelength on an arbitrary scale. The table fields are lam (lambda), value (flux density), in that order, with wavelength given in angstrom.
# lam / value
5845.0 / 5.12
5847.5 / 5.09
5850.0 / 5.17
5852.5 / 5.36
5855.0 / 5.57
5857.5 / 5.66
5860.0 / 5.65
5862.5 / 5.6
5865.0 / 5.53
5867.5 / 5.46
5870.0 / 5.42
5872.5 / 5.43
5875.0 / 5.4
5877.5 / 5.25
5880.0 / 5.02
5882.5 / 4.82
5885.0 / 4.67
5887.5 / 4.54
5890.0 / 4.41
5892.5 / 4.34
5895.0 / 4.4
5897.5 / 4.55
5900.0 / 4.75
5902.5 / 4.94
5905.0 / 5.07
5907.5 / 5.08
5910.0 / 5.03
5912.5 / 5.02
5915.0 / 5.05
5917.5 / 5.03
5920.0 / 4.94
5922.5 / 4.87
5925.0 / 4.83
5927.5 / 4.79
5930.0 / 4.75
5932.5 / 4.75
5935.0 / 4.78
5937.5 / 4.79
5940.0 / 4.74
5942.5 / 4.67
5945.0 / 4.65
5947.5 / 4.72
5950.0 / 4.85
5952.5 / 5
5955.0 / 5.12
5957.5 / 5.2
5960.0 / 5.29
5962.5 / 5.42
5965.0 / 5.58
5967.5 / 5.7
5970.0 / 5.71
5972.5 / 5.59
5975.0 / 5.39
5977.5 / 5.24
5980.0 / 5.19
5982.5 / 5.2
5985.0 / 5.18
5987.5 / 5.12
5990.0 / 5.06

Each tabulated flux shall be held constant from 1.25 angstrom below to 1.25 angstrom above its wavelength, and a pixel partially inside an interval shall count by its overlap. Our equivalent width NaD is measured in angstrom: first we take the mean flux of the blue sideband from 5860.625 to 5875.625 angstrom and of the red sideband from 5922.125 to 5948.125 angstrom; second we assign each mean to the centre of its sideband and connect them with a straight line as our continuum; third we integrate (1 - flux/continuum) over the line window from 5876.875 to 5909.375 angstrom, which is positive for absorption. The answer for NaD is 2.85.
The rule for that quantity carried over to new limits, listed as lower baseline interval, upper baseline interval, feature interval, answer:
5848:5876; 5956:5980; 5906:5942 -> 3.7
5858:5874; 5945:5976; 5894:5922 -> 2.6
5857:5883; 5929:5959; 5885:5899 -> 2.0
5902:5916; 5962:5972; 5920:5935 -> 1.2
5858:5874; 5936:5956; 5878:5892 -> 1.7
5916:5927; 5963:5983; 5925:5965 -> 1.9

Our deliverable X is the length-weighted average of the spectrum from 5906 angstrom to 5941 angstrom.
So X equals 4.89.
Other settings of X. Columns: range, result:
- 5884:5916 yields 4.76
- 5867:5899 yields 4.89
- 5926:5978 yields 5.08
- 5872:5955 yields 4.85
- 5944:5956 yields 4.87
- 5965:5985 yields 5.42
